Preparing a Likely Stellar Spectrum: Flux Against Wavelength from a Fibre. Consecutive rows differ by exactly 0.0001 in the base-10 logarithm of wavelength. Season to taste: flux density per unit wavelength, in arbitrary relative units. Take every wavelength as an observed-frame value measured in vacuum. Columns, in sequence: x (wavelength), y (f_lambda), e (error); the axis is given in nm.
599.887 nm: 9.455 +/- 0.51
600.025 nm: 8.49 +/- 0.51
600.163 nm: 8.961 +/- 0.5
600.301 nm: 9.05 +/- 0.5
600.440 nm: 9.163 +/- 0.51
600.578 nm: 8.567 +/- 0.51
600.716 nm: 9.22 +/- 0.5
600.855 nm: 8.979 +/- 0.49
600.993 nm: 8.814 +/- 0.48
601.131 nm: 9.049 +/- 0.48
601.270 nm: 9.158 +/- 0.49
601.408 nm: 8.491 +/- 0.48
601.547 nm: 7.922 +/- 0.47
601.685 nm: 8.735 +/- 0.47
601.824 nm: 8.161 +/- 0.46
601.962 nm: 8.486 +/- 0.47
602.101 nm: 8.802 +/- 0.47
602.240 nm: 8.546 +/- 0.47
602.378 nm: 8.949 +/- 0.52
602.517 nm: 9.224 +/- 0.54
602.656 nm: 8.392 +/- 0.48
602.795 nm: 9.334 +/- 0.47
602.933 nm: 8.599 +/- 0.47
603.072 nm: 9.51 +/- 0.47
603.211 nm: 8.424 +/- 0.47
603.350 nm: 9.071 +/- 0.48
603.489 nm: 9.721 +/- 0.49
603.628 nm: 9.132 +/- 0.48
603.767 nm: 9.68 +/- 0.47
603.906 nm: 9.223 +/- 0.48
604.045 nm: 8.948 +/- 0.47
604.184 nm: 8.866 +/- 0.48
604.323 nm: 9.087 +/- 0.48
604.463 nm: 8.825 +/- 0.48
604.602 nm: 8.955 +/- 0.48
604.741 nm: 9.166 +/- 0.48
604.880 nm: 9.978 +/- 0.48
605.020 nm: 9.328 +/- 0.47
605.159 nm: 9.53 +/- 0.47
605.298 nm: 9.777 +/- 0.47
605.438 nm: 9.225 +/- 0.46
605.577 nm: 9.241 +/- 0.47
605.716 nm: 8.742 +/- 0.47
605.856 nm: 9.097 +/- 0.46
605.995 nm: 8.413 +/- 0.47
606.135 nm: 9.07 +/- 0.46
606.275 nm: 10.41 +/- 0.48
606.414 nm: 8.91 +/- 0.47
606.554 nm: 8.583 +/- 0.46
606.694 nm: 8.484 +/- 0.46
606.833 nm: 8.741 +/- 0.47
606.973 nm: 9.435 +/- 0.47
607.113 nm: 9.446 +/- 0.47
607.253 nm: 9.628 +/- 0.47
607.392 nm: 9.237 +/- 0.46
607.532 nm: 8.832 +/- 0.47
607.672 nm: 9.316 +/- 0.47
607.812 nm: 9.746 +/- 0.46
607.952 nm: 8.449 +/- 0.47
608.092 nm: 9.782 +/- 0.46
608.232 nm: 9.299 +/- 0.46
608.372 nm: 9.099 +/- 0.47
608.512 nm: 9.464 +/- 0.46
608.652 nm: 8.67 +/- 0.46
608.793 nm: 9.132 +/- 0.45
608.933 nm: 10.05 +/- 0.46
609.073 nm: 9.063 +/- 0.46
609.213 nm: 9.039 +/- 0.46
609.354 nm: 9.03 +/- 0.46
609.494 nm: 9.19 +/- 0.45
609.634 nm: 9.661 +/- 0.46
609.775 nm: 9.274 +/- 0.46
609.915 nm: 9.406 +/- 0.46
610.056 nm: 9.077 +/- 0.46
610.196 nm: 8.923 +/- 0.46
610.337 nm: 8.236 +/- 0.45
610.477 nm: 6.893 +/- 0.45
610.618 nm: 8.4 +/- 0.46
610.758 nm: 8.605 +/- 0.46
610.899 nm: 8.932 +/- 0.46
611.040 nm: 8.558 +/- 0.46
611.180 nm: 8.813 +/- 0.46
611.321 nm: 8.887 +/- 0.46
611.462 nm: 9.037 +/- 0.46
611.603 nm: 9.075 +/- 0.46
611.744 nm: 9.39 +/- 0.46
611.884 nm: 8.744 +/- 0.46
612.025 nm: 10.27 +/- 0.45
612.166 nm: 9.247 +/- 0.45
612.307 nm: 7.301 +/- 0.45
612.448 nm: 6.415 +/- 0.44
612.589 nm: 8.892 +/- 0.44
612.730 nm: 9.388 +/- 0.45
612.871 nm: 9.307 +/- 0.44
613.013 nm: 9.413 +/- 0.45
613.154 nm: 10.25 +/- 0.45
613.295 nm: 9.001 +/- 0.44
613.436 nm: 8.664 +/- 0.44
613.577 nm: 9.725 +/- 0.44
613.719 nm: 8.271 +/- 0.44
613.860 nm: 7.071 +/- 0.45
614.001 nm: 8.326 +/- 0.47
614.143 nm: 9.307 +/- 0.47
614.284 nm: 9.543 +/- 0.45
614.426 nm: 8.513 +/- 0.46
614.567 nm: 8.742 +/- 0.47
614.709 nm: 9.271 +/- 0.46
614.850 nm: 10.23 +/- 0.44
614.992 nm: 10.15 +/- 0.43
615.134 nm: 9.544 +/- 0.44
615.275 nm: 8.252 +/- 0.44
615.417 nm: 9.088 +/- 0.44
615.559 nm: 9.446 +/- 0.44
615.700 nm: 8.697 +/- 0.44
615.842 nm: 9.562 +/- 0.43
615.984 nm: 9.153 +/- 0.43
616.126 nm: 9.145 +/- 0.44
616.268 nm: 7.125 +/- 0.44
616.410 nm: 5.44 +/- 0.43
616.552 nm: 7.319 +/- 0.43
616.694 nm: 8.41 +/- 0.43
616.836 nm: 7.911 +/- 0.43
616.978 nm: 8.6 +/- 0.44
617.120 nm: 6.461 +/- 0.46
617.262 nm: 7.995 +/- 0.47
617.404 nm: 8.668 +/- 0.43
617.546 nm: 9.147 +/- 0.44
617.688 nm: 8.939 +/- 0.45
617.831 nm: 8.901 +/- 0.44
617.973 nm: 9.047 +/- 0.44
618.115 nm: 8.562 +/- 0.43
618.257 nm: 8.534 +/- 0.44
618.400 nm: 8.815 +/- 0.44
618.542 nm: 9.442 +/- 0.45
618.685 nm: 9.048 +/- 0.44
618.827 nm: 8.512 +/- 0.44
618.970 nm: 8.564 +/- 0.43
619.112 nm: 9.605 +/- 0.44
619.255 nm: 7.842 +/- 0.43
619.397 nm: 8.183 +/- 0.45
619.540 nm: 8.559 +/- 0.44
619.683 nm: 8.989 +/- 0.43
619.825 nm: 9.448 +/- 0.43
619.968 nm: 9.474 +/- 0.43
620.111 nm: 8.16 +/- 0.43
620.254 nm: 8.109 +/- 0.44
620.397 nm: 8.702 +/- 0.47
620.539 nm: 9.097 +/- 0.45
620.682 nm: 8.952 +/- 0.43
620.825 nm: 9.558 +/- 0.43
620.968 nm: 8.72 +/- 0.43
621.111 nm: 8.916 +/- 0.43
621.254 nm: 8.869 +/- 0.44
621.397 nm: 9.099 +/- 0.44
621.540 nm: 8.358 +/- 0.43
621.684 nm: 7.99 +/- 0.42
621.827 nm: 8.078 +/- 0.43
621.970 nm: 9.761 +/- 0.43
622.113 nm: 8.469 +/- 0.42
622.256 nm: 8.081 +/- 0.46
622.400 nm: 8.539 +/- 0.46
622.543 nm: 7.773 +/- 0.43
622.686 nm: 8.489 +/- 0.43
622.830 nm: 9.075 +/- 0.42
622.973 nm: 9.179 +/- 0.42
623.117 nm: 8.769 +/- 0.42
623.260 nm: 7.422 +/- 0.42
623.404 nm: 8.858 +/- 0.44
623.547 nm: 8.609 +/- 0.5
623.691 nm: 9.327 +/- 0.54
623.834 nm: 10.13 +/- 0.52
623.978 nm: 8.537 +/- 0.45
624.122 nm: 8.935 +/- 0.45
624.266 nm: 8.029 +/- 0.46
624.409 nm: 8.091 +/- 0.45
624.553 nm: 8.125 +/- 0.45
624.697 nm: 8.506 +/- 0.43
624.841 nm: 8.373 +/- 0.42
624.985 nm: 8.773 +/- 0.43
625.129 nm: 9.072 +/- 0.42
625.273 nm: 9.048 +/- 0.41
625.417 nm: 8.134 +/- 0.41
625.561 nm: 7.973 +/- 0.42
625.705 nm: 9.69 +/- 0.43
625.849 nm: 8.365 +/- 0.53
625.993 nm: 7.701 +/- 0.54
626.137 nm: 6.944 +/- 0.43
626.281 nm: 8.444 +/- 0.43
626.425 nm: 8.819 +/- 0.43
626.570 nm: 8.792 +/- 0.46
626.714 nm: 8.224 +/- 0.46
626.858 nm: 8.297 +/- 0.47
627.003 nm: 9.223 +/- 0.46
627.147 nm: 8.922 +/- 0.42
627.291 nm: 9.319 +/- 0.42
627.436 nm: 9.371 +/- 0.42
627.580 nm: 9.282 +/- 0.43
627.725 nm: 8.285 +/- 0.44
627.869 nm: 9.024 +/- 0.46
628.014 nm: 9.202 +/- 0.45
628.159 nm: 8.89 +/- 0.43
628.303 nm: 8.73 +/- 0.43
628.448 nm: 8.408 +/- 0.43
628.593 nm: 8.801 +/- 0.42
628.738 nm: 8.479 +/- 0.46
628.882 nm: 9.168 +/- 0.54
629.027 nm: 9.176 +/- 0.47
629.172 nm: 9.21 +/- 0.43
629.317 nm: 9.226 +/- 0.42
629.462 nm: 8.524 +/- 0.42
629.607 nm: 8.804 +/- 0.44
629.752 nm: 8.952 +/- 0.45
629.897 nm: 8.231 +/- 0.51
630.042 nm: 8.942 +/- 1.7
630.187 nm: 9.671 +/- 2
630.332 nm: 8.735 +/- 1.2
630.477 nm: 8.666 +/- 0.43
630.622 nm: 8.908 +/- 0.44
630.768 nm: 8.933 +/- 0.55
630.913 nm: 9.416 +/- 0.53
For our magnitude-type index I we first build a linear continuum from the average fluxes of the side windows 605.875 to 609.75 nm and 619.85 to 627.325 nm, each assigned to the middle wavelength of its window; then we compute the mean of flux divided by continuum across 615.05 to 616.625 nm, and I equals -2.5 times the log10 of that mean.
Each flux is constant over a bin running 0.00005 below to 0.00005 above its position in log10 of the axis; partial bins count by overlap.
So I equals 0.06 mag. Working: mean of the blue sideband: 9.19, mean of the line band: 8.45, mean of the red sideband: 8.63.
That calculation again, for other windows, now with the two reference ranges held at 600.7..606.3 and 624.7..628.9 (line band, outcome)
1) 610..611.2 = 0.05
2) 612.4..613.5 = -0.01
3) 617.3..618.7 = -0.01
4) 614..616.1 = -0.04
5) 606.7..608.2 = -0.03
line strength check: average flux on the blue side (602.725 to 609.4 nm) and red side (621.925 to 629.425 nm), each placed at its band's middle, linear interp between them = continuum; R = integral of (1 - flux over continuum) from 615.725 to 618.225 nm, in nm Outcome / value 0.18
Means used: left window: 9.18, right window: 8.69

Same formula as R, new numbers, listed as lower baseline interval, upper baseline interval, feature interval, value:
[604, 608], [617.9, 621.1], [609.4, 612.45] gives 0.08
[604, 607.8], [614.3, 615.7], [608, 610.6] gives 0.04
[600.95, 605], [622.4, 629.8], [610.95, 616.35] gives -0.07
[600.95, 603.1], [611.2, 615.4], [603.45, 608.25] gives -0.21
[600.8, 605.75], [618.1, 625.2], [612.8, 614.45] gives -0.02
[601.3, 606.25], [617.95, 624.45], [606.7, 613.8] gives -0.08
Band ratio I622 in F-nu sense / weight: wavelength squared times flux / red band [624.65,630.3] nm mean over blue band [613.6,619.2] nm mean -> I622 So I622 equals 1.05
